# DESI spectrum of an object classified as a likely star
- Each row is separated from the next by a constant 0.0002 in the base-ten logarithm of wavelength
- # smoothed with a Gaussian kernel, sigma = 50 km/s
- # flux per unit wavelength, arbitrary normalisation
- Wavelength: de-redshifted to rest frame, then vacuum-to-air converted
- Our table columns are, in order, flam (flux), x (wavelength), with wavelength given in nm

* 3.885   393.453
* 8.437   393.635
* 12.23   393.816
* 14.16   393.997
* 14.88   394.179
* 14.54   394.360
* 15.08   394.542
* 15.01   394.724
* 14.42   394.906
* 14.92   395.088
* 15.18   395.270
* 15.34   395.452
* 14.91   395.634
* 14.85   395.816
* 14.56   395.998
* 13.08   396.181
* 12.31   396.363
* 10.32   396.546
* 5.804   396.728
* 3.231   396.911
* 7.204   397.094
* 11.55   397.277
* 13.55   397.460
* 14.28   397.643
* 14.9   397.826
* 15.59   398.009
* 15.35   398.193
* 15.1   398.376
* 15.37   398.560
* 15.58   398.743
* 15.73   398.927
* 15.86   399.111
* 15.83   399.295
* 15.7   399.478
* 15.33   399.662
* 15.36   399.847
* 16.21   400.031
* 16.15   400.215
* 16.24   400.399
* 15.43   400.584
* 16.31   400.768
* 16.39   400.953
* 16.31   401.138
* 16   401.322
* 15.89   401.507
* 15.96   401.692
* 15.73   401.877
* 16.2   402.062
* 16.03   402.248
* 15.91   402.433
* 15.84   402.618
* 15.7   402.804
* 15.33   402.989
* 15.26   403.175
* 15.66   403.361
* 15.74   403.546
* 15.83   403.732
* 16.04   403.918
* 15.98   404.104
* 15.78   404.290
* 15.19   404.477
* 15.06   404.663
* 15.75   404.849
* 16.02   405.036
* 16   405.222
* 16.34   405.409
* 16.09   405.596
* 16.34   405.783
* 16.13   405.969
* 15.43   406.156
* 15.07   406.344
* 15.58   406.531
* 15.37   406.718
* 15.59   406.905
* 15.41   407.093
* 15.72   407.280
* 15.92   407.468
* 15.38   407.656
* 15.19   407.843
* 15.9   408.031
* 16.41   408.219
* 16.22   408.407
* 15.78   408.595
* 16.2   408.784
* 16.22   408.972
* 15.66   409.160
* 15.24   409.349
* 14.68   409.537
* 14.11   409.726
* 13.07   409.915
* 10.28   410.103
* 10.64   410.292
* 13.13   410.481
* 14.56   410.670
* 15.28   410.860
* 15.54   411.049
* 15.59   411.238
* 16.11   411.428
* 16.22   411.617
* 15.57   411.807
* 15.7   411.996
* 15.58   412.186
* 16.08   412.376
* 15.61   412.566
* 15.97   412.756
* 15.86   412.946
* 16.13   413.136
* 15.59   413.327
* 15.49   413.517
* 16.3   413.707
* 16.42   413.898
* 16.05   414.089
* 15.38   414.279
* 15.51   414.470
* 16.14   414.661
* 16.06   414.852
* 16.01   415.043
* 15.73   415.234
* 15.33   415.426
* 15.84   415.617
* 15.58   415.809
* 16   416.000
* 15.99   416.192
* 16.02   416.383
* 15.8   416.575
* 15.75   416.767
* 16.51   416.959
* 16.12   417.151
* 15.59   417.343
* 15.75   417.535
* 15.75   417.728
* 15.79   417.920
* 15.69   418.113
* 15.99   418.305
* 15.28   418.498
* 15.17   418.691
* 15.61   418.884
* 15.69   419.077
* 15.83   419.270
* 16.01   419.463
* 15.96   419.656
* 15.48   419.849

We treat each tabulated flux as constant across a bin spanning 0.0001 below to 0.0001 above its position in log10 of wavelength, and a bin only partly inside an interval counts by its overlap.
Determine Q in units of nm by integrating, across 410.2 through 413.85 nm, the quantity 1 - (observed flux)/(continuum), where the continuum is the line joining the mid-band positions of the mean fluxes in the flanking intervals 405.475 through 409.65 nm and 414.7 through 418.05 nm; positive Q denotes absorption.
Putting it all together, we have 0.10 nm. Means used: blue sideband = 15.7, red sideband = 15.9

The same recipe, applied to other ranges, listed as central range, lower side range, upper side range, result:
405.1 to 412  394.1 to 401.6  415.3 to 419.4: -0.06 nm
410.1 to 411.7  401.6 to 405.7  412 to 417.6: 0.15 nm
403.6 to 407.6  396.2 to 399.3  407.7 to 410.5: -0.48 nm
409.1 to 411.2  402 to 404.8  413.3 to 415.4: 0.26 nm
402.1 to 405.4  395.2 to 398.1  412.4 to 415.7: -0.48 nm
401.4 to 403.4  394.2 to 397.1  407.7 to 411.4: -0.30 nm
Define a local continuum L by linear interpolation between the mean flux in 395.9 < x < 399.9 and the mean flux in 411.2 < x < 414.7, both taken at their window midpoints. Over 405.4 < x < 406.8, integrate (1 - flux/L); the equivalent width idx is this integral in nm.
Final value -0.10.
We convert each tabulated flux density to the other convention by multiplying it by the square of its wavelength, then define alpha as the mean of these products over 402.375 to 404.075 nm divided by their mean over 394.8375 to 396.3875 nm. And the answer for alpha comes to 1.13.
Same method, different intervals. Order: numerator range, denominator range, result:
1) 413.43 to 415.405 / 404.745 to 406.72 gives 1.05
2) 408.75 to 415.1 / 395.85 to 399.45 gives 1.26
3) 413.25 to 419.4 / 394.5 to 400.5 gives 1.24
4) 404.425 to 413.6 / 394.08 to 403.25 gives 1.11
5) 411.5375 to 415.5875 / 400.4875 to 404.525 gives 1.06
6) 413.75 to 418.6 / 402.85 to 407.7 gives 1.06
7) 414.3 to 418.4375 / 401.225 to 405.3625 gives 1.07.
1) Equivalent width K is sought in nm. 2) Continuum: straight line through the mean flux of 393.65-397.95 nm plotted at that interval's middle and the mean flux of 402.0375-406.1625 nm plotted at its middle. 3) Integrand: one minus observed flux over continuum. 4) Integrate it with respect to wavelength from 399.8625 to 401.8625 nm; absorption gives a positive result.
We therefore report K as -0.19 nm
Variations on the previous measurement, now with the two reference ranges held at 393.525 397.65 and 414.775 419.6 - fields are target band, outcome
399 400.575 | -0.317 nm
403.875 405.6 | -0.235 nm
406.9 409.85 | -0.228 nm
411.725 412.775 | -0.048 nm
